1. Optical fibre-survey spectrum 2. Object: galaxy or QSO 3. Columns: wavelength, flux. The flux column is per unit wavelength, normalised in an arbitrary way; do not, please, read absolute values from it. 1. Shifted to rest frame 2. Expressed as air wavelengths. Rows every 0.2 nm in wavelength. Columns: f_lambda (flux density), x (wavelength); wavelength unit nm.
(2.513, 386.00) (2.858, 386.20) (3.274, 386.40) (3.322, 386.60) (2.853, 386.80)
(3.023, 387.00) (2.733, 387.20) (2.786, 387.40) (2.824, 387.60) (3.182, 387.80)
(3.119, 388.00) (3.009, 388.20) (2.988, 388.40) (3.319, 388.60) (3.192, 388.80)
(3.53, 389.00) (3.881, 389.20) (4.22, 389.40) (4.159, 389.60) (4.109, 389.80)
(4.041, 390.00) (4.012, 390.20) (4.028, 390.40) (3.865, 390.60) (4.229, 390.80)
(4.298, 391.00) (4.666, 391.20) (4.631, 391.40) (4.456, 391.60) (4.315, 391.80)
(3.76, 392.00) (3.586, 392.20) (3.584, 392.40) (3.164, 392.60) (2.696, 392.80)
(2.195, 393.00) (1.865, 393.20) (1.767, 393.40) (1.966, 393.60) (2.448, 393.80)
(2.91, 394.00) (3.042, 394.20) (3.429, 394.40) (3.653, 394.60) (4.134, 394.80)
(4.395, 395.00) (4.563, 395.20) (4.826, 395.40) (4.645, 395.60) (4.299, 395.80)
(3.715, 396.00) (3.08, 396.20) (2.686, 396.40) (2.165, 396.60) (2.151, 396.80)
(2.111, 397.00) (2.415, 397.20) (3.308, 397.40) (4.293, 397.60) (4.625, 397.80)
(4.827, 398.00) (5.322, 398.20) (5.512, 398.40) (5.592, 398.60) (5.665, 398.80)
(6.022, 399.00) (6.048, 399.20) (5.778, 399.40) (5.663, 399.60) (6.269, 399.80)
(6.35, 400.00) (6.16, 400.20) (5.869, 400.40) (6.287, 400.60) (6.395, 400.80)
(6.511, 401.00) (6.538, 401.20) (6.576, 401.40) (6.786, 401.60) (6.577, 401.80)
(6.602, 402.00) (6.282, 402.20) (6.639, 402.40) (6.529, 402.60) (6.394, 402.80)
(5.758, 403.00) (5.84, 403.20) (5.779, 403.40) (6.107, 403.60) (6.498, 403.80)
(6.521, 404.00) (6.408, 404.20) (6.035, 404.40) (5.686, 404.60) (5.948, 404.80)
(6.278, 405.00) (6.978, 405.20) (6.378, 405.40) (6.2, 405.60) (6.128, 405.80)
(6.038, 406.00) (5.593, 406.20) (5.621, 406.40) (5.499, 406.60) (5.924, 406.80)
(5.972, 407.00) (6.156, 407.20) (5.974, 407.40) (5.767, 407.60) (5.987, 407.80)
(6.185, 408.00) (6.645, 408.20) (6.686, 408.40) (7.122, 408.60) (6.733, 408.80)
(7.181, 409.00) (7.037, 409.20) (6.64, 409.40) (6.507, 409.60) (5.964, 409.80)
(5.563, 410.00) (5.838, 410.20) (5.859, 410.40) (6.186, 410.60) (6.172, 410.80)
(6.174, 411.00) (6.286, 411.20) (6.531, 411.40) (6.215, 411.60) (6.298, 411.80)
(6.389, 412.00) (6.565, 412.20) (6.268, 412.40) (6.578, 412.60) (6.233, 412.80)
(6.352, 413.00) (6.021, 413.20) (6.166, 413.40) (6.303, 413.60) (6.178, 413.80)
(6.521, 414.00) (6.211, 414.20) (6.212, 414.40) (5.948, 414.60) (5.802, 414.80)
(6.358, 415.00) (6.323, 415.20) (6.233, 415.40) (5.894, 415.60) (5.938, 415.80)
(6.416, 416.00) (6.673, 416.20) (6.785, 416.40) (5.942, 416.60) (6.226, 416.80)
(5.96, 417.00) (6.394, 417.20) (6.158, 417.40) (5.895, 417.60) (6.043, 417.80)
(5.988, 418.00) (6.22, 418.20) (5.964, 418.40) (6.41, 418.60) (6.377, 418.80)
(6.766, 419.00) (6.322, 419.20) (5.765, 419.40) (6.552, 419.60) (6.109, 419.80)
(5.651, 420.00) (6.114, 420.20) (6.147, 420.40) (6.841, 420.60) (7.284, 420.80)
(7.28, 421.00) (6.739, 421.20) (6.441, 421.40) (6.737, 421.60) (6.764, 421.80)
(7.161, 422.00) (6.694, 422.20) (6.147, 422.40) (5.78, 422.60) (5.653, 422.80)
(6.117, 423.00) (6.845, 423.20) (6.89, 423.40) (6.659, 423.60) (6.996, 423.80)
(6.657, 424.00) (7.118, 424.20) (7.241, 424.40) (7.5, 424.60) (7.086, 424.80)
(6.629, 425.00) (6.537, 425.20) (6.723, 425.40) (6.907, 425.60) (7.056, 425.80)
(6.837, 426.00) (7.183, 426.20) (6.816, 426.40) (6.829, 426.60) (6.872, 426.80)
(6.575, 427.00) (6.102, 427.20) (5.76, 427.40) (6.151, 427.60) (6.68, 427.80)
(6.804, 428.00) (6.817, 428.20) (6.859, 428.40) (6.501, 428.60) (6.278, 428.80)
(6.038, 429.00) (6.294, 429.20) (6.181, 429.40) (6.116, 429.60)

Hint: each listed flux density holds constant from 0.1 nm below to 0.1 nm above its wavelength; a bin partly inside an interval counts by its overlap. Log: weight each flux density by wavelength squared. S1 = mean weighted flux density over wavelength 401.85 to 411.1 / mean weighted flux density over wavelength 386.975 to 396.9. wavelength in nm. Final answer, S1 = 1.93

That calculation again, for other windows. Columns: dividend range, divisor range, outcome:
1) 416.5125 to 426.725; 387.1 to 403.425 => 1.70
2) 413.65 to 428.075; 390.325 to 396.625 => 2.09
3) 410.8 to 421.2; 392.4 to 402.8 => 1.49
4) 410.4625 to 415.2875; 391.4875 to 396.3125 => 2.00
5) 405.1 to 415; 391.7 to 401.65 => 1.54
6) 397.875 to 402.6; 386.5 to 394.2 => 1.90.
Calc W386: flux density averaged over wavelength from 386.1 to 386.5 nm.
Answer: 3.07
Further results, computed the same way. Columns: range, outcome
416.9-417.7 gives 6.1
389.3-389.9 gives 4.16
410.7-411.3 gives 6.21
